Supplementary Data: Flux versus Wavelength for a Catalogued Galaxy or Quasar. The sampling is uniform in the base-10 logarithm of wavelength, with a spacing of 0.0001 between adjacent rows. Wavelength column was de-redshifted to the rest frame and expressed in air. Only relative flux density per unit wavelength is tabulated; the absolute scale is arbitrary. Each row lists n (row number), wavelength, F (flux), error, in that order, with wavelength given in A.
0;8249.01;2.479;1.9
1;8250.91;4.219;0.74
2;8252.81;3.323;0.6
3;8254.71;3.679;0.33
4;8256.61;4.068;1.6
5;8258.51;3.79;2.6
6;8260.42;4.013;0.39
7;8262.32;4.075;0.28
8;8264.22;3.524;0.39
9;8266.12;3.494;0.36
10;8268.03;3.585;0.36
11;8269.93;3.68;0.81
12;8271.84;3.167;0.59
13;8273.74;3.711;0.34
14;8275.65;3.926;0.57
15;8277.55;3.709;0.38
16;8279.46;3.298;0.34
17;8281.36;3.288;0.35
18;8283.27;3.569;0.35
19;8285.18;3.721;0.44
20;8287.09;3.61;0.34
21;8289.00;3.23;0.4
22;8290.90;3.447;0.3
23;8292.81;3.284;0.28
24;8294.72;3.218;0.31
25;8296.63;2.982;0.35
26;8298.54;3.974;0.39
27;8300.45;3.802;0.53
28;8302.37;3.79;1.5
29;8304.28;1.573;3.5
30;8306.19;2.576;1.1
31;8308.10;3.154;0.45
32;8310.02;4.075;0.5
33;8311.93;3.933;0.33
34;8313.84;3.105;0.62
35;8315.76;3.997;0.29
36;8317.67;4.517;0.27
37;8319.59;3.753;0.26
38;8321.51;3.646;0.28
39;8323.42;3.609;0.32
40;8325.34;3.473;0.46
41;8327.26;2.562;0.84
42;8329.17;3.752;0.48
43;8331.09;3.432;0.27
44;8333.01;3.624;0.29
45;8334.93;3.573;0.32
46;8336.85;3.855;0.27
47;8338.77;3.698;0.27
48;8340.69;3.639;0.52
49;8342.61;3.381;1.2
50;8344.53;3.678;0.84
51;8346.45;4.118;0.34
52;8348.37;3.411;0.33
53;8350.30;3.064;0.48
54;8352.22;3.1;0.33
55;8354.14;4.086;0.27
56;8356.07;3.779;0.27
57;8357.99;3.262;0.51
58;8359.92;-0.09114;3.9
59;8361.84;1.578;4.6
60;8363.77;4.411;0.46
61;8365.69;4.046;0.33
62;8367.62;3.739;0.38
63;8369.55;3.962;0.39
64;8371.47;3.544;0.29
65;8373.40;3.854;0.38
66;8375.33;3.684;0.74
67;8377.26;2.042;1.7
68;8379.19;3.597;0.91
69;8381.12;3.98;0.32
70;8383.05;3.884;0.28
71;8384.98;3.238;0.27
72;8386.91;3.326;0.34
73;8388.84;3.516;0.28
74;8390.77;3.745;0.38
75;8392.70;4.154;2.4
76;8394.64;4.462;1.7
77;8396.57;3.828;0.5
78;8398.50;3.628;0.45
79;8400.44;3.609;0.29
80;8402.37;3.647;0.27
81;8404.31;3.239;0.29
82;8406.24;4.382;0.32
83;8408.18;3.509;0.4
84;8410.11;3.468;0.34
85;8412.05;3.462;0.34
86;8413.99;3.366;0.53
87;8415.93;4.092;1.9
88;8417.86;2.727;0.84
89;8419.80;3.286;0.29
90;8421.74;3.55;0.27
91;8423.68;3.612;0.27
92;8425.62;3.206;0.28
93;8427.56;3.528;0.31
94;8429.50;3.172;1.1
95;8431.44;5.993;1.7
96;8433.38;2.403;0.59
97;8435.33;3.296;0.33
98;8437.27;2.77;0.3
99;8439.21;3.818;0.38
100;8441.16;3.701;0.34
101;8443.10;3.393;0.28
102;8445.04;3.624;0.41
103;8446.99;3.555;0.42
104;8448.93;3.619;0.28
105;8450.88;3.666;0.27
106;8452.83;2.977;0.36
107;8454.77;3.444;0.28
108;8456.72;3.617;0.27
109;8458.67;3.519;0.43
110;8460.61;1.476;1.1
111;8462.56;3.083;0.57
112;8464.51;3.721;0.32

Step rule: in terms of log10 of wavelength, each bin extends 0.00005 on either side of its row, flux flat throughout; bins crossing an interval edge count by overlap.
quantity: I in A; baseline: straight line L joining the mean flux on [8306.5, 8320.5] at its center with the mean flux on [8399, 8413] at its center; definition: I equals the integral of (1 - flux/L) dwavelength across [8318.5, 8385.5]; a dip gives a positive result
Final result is 4.63 A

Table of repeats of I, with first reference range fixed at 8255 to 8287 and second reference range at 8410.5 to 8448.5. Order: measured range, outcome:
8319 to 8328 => 0.5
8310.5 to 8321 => -0.7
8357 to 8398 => 1.5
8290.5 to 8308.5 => 2.3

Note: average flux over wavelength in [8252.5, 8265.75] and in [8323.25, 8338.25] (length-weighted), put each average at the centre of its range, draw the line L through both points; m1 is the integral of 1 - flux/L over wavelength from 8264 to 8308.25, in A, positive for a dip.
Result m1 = 3.5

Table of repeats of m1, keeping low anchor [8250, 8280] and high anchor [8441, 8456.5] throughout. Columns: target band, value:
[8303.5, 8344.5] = 1.72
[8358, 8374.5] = 2.05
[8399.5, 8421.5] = 0.07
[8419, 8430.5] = 0.39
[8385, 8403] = -0.94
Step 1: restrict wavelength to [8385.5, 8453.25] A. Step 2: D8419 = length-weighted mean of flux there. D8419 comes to 3.58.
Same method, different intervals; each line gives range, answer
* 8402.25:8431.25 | 3.55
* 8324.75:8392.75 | 3.43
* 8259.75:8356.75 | 3.53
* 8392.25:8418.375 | 3.69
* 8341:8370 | 3.3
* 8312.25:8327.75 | 3.63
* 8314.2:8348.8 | 3.65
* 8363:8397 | 3.72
